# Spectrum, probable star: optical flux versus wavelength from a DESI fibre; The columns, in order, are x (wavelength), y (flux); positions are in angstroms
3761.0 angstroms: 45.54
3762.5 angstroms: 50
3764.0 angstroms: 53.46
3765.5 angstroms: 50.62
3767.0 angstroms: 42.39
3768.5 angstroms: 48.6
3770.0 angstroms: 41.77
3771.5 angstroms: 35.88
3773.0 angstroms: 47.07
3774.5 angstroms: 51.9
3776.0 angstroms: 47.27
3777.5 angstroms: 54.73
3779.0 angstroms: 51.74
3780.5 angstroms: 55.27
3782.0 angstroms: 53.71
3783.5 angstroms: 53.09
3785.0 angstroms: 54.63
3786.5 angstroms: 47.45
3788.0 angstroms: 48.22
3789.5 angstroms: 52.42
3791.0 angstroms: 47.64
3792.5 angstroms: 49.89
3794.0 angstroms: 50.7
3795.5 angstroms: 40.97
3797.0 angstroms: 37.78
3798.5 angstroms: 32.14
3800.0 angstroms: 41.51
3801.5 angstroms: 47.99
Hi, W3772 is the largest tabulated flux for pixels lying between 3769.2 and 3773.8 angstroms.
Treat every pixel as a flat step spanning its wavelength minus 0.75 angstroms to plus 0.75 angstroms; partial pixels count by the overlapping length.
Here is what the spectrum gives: 47.07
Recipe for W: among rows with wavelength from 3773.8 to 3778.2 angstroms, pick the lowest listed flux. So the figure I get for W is 47.27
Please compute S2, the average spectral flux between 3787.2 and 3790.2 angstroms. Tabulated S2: 50.2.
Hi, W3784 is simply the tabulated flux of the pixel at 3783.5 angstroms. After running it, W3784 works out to 53.09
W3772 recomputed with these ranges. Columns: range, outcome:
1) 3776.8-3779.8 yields 54.73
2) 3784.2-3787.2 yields 54.63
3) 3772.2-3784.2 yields 55.27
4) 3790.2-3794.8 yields 50.7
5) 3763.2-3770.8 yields 53.46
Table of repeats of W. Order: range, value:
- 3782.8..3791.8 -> 47.45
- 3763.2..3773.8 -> 35.88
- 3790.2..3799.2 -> 32.14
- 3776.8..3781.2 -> 51.74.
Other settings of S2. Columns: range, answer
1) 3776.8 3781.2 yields 53.9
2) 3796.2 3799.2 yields 35.1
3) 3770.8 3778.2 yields 47.4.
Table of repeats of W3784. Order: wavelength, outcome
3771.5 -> 35.88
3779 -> 51.74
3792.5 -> 49.89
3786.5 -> 47.45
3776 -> 47.27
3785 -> 54.63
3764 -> 53.46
